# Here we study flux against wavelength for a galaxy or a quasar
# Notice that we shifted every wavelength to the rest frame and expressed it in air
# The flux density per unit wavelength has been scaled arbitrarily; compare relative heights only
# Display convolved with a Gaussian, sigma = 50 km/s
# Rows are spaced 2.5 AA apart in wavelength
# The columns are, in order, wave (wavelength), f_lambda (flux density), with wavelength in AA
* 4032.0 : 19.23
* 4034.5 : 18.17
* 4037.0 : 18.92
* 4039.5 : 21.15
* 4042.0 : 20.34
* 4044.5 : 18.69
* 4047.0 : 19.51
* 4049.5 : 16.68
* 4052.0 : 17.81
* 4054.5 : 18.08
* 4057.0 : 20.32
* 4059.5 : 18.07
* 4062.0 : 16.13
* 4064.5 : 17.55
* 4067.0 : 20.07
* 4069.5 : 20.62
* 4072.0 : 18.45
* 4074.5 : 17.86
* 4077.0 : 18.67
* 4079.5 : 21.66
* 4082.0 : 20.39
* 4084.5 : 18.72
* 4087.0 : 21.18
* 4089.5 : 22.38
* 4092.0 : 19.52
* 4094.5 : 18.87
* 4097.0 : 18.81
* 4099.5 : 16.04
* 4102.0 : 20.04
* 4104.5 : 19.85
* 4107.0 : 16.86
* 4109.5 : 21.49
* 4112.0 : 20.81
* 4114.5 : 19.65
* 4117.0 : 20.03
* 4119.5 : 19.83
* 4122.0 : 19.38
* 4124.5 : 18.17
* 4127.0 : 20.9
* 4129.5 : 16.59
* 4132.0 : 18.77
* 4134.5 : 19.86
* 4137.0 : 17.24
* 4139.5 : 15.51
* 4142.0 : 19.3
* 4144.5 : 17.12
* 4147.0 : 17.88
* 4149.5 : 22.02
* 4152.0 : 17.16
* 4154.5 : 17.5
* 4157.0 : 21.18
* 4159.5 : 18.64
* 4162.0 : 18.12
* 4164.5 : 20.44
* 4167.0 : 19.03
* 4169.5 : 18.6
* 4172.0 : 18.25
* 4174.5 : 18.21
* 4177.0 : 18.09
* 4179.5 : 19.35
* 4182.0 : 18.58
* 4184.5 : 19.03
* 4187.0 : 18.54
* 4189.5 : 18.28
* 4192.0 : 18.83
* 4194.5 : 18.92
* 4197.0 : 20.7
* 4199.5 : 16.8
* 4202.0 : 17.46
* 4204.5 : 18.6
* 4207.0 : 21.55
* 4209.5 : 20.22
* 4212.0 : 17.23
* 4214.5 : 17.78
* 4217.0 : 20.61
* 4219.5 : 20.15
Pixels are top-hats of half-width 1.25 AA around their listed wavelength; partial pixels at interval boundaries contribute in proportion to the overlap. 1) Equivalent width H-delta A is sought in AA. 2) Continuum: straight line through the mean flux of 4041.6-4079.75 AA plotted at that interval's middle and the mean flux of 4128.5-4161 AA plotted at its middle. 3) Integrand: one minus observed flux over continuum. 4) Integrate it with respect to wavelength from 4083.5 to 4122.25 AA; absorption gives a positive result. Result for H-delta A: -2.3 AA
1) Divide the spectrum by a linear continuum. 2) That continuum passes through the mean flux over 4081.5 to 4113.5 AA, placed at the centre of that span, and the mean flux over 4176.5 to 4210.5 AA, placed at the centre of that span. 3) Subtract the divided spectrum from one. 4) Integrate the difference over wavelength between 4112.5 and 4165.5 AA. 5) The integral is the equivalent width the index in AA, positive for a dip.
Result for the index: 1.3 AA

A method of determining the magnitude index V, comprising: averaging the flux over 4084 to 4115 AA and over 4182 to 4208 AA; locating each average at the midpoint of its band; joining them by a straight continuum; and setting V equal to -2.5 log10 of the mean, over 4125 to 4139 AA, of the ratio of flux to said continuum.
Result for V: 0.05 mag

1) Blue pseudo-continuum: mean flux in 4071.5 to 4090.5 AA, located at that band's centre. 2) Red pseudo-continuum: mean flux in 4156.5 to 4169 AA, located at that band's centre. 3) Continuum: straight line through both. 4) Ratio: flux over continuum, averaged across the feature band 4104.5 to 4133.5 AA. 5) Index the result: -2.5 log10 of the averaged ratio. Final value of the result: 0.017 mag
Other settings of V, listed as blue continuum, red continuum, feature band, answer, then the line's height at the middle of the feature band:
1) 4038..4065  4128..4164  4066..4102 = -0.057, 18.5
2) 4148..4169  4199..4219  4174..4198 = 0.011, 19.1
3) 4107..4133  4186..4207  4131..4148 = 0.076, 19.3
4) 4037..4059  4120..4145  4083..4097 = -0.074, 18.7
